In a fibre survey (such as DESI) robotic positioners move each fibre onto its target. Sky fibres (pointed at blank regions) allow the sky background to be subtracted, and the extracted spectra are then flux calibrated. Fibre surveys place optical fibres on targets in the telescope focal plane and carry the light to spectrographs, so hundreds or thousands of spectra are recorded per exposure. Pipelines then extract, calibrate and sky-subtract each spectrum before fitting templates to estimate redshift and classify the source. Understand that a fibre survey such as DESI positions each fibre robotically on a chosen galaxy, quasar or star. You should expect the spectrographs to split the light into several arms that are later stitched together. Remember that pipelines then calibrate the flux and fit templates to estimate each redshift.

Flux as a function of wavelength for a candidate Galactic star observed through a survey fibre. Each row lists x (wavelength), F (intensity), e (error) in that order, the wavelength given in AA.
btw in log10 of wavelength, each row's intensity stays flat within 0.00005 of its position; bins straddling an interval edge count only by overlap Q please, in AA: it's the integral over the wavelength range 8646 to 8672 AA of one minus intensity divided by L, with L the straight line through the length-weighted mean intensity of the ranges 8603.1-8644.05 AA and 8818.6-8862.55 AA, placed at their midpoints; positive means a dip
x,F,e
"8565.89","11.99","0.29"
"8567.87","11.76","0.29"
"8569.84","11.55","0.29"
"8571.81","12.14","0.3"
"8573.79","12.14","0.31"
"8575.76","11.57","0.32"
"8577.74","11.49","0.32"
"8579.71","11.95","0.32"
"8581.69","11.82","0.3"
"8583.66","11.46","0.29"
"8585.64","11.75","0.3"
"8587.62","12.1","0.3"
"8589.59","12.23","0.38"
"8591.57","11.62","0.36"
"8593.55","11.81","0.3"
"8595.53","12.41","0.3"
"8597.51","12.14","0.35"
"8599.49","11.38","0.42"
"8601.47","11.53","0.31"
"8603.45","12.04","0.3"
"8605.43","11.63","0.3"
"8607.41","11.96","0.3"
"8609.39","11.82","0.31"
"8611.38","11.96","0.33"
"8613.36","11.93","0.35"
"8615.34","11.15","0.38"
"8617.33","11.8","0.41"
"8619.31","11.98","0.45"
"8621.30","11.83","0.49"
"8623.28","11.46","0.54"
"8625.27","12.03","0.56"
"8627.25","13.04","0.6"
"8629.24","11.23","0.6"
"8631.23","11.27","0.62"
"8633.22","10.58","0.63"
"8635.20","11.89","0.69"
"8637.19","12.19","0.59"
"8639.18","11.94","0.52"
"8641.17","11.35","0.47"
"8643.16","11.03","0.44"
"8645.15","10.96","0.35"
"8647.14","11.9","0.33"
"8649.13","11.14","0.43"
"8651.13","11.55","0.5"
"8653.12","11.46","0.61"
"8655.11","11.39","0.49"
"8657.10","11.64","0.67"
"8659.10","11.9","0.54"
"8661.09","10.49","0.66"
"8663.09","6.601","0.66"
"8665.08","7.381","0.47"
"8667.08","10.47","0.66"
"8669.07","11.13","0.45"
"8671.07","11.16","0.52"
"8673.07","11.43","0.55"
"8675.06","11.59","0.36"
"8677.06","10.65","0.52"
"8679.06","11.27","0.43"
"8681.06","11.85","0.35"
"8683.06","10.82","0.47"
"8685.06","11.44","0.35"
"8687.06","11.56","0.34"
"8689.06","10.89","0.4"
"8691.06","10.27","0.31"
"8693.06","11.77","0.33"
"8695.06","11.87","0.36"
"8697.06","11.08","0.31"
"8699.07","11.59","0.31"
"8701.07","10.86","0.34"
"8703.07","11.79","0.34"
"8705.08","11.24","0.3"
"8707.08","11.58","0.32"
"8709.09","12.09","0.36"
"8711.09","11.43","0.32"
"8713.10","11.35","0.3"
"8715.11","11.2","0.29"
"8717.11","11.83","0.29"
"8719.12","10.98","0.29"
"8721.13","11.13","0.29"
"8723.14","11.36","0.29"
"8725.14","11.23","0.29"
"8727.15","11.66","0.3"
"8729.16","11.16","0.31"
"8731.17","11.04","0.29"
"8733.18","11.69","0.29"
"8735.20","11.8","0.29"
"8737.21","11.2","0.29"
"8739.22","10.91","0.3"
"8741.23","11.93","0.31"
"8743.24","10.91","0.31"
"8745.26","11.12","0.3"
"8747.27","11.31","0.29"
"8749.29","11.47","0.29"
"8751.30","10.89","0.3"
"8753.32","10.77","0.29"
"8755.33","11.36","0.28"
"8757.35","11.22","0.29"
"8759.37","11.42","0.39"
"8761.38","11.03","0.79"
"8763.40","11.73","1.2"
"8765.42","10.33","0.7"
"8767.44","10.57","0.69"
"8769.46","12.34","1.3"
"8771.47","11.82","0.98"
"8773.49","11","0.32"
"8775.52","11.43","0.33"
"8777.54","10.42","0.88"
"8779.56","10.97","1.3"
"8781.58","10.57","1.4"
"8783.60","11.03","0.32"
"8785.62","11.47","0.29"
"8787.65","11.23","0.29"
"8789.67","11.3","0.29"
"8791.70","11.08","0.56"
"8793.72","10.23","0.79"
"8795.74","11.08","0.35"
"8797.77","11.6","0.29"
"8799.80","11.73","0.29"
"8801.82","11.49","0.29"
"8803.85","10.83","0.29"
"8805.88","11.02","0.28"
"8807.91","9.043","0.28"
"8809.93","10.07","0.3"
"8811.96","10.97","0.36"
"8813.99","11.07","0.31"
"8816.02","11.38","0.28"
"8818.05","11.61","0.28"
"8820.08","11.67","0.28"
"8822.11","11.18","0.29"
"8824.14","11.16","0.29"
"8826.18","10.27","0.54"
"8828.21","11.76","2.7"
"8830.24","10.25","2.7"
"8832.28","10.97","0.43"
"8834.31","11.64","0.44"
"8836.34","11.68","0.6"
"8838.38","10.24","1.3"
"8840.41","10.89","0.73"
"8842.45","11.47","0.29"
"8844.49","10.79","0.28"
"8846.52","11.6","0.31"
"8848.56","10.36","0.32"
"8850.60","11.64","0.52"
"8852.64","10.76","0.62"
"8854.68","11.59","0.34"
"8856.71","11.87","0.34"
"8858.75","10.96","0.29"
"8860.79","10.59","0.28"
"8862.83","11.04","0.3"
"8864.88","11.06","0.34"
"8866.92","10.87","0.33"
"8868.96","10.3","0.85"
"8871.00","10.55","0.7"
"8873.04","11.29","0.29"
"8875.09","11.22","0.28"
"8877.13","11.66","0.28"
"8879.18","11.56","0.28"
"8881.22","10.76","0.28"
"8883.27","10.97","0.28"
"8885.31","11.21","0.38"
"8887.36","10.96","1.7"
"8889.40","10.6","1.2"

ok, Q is 2.2 AA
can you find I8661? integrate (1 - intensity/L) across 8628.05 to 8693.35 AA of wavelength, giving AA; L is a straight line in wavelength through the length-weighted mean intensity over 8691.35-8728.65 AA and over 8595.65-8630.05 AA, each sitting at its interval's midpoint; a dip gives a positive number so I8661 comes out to 3.4 AA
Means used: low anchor 11.8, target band 11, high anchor 11.4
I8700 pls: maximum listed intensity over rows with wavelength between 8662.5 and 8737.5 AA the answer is 12.09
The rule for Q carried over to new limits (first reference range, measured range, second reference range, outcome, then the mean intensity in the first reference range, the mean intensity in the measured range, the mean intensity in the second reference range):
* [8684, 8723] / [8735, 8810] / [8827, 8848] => 0.9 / 11.4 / 11.1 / 11.1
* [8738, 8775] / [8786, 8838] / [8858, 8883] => 0.3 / 11.2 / 11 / 11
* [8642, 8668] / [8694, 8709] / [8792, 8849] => -1.0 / 10.6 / 11.5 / 11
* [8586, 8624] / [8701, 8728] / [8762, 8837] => 0.0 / 11.8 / 11.4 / 11.1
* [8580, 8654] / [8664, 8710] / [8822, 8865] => 1.6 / 11.7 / 11.1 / 11.1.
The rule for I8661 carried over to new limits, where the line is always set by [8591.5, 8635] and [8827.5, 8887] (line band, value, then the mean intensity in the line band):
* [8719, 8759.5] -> 0.5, 11.3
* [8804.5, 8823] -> 0.5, 10.9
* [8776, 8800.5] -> 0.5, 11.1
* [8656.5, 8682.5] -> 2.3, 10.6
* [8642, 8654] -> 0.3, 11.3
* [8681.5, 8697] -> 0.4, 11.2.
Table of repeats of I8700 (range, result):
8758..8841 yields 12.34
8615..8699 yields 13.04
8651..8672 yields 11.9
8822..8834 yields 11.76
